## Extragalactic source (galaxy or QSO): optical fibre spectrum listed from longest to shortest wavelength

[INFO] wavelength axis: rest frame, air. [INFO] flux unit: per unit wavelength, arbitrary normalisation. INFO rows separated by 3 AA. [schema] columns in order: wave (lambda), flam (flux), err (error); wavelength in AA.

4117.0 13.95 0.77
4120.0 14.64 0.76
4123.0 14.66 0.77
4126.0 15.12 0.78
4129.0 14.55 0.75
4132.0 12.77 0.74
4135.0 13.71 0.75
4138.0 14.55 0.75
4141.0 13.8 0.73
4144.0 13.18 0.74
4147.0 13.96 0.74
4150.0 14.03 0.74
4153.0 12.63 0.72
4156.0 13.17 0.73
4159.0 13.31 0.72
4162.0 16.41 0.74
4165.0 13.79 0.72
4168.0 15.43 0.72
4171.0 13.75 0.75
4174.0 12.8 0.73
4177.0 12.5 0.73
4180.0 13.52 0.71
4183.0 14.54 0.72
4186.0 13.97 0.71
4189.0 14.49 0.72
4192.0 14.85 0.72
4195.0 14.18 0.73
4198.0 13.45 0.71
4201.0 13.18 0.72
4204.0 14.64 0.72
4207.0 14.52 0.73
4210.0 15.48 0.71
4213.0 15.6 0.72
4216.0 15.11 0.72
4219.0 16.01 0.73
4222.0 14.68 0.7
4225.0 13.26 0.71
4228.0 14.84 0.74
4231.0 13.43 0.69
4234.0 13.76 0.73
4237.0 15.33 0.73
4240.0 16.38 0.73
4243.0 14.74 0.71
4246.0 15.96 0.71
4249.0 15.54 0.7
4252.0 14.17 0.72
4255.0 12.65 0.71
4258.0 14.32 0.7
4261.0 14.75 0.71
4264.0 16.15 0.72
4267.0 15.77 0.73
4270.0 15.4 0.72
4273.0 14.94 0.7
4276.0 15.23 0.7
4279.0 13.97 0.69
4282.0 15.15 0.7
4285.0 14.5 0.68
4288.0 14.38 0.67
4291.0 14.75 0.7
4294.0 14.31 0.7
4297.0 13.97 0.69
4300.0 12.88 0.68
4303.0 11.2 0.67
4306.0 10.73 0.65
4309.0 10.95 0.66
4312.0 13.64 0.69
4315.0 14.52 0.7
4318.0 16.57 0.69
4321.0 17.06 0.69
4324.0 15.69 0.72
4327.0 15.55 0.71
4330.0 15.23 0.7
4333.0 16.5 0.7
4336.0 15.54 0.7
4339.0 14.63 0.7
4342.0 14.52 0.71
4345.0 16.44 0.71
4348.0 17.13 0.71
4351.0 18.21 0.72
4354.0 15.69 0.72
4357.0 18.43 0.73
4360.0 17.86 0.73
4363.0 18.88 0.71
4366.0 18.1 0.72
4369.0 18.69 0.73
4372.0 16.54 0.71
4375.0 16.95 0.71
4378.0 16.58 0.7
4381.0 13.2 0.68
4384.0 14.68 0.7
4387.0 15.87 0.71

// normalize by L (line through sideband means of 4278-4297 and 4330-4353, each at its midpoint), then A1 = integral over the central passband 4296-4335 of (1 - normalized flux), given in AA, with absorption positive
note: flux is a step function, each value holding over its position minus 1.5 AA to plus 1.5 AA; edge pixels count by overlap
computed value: 2.9 AA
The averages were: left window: 14.5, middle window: 14.2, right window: 16.1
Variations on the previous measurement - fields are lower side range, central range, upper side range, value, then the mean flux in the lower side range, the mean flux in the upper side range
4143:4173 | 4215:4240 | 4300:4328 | -1.3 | 14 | 13.9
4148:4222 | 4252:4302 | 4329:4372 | 3.7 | 14.2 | 16.9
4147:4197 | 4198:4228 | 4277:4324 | -1.5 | 14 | 14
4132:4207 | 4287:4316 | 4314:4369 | 5.2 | 13.9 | 16.6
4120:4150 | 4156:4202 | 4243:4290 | 1.1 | 14.1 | 14.9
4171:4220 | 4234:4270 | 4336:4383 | 0.2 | 14.3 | 16.7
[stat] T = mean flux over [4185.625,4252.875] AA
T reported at 14.7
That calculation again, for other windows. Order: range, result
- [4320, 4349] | 15.8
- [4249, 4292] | 14.8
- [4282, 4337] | 14.3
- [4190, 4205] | 14.1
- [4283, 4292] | 14.6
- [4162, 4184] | 13.9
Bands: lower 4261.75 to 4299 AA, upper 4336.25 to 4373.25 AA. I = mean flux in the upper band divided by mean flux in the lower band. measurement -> 1.1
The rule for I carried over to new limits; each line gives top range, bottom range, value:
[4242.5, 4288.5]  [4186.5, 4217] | 1.02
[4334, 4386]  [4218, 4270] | 1.12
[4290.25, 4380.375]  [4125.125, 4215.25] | 1.11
